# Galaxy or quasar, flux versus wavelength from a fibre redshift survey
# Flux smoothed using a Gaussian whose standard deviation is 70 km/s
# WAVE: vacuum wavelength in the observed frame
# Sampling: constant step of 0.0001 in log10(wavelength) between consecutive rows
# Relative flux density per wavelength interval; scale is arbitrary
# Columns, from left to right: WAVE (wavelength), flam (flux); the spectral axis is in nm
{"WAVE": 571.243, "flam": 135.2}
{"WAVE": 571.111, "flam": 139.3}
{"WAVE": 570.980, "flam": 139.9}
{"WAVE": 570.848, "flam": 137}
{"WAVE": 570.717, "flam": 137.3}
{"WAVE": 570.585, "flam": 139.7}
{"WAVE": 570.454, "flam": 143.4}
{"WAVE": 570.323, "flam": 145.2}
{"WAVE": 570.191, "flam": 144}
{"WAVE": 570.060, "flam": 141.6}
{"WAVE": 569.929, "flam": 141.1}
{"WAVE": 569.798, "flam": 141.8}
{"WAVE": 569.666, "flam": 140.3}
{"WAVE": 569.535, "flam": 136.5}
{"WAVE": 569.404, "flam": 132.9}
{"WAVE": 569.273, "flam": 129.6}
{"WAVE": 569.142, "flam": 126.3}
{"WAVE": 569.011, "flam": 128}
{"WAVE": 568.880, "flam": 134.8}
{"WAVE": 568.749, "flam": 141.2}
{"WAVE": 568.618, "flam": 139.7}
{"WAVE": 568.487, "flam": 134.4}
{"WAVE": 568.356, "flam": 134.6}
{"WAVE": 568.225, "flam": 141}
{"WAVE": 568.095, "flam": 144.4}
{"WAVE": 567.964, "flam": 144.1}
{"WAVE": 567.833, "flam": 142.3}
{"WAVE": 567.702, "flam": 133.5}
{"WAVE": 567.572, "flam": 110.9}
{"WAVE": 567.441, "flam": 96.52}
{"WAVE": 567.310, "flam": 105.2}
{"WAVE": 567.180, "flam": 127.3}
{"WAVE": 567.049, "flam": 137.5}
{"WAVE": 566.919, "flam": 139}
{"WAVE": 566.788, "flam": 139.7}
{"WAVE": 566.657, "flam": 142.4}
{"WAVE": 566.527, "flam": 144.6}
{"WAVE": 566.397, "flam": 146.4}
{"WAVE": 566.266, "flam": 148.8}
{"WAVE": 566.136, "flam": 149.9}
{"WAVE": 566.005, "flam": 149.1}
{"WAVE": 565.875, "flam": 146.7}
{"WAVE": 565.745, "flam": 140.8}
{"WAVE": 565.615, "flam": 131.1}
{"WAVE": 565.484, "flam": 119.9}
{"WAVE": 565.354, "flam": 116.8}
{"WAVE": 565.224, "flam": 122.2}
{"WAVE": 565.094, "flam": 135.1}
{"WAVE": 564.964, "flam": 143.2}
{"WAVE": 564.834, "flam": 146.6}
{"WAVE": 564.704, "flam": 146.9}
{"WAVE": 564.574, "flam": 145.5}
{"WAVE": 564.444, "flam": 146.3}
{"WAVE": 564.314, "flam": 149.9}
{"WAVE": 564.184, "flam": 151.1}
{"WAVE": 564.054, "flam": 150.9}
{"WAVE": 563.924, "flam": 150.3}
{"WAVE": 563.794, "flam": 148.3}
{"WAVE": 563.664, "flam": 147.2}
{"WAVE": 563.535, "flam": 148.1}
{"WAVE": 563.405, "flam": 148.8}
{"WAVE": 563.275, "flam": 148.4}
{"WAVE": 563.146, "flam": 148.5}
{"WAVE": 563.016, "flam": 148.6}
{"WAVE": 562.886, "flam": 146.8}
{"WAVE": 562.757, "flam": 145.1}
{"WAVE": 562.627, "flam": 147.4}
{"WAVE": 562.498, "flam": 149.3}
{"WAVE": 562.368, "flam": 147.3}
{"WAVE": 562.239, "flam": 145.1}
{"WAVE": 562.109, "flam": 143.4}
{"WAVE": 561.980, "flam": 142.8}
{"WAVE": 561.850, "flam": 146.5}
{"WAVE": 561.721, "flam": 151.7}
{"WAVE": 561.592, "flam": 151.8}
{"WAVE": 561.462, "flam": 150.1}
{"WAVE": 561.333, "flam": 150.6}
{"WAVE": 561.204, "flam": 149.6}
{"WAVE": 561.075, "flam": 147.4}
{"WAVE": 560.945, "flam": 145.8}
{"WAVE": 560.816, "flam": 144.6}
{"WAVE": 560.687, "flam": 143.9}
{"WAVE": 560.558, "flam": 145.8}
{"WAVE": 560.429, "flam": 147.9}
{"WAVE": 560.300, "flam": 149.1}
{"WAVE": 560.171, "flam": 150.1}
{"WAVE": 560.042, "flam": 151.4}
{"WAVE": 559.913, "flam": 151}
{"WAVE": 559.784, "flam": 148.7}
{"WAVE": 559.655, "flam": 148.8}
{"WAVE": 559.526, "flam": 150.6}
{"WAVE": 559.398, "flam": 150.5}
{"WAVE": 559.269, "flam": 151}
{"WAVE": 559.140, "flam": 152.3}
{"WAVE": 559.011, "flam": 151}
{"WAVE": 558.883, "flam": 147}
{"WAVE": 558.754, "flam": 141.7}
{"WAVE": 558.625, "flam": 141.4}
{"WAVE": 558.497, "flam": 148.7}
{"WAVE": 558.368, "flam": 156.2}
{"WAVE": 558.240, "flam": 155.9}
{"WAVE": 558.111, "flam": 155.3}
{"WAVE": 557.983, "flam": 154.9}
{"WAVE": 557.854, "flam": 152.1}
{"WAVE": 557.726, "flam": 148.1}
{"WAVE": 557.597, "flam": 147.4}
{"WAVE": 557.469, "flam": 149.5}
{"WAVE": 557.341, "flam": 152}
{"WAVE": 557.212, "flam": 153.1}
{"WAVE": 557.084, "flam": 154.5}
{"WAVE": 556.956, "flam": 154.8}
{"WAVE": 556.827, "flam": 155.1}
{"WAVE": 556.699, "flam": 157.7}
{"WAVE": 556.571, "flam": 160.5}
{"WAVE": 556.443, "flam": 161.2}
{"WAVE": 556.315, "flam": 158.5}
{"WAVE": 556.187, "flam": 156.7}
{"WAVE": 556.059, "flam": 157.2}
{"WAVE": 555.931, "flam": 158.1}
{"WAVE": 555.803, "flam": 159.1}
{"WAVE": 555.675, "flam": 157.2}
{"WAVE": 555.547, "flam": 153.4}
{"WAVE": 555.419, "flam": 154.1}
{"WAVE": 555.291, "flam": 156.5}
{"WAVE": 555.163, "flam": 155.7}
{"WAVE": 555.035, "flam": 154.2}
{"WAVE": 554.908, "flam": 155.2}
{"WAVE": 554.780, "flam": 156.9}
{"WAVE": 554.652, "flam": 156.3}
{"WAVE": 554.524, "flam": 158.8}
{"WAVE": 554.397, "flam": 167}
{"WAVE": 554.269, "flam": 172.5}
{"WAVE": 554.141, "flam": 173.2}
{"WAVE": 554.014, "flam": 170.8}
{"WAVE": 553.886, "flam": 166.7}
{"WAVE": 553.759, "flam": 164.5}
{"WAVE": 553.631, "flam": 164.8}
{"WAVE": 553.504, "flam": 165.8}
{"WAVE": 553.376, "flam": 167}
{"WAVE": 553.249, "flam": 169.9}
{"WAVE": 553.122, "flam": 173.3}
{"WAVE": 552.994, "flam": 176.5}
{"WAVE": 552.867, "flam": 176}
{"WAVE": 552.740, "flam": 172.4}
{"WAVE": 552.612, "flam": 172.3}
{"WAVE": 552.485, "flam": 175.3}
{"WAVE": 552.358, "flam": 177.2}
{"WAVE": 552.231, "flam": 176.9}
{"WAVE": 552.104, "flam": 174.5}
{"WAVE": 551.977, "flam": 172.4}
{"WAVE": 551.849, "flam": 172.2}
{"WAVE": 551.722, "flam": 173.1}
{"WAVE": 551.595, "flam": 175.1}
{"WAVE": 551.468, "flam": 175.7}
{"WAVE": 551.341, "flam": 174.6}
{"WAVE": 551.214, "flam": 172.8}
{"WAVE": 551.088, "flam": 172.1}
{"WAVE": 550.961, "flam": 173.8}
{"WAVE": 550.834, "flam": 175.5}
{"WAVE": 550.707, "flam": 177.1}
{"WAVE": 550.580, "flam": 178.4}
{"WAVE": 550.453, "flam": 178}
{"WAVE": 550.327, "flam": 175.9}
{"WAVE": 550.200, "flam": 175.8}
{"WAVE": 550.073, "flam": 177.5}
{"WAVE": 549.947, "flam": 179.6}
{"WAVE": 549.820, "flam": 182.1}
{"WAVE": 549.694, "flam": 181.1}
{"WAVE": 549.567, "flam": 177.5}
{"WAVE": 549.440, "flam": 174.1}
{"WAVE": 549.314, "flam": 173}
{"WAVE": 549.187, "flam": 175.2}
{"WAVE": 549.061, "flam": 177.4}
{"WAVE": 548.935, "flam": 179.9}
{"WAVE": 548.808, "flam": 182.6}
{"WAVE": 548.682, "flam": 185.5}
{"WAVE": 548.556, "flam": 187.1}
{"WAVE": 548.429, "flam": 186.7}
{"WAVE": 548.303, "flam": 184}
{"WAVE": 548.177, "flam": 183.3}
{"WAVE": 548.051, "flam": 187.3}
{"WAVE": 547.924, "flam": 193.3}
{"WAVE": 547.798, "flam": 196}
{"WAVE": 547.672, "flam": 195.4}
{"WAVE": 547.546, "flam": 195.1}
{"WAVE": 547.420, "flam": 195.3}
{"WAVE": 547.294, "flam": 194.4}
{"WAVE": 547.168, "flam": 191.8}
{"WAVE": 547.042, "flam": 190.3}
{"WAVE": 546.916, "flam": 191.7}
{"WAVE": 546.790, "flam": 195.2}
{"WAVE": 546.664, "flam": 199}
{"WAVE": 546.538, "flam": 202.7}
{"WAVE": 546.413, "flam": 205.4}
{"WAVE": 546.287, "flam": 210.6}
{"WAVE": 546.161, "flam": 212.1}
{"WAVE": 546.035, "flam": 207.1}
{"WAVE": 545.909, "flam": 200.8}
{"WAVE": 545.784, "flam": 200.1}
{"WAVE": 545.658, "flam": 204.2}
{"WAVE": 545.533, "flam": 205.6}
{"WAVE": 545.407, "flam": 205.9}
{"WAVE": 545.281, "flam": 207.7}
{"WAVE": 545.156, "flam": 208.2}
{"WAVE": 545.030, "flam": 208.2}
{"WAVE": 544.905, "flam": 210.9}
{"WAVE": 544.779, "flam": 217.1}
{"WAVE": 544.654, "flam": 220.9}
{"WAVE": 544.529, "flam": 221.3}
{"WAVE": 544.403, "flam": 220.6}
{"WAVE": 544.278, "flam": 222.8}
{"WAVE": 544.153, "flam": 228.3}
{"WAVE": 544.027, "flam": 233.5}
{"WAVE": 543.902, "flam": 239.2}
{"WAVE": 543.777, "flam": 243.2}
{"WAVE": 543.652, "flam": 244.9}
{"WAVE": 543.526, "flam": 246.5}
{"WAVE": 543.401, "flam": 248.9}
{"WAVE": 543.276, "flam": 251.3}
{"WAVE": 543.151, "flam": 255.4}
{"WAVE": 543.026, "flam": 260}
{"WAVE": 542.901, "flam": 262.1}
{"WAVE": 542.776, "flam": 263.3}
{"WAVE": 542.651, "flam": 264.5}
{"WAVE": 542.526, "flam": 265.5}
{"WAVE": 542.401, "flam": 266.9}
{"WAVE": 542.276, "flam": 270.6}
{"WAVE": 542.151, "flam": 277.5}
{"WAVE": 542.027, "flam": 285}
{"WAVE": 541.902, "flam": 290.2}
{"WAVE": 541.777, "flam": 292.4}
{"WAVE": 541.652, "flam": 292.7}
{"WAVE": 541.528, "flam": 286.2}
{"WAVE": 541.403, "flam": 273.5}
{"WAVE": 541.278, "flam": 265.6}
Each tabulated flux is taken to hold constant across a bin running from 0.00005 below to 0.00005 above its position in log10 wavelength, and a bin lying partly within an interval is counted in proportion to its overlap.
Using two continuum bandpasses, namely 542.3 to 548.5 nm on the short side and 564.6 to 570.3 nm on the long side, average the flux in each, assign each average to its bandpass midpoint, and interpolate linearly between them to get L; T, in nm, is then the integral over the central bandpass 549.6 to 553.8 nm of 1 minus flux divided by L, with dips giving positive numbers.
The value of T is 0.43 nm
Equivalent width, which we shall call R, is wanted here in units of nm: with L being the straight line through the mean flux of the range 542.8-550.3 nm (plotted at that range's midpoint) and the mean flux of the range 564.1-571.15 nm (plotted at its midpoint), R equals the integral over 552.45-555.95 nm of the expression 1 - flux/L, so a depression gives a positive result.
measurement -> 0.31 nm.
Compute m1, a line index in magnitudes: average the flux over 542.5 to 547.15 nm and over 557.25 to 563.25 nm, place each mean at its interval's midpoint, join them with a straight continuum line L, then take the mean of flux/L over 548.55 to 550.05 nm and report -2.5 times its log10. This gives 0.13 mag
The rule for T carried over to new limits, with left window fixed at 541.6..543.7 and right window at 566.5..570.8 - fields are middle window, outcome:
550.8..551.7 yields 0.198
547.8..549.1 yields 0.285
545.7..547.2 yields 0.284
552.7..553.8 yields 0.222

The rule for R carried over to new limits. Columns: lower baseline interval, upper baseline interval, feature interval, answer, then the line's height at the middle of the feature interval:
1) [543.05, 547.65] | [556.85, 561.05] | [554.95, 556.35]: 0.08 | 166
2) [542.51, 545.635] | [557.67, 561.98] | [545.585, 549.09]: 0.35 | 216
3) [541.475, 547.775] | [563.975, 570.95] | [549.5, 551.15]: 0.24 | 207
